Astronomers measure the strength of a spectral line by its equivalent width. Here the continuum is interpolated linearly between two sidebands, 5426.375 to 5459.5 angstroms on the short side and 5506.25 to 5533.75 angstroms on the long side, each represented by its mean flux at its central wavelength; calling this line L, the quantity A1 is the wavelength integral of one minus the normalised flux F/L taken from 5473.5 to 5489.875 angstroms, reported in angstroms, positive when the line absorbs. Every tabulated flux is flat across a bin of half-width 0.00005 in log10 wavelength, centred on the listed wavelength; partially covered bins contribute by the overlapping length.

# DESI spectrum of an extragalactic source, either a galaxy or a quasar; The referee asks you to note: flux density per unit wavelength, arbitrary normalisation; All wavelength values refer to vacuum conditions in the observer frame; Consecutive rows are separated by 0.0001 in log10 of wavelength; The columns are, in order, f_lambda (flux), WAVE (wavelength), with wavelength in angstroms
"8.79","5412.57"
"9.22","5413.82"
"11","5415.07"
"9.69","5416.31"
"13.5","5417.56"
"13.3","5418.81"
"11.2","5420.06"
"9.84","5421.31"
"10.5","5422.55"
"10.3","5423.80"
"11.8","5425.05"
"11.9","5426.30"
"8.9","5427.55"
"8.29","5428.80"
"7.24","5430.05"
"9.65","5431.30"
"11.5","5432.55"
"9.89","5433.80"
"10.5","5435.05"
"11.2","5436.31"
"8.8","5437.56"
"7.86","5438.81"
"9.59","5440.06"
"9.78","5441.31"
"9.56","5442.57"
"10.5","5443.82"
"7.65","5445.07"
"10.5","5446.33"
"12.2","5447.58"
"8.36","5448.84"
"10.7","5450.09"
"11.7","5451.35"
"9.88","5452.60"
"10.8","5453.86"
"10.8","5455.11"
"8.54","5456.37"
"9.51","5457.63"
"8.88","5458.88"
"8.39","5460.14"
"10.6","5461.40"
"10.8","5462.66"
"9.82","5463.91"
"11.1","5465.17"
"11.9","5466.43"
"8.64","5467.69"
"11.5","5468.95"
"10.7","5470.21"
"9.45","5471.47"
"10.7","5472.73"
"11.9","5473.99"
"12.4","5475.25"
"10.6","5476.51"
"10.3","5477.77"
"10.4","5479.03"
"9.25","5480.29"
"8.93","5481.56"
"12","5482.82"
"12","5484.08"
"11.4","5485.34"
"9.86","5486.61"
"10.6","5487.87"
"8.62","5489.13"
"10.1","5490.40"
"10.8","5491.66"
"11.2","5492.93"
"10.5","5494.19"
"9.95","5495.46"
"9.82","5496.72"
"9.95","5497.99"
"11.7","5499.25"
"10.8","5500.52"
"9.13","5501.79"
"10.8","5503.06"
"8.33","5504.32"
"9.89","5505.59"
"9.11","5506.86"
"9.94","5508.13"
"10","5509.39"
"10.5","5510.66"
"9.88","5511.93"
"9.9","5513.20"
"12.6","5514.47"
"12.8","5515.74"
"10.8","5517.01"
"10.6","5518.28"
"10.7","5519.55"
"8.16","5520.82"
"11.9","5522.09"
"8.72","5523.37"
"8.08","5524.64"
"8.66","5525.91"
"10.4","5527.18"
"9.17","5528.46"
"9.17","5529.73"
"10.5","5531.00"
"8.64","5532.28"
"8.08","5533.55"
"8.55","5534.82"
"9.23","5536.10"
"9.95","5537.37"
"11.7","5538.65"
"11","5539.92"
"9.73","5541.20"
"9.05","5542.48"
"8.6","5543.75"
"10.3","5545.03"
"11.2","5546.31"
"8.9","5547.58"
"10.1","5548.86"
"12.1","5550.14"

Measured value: -1.3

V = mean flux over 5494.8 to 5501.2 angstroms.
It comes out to 10.4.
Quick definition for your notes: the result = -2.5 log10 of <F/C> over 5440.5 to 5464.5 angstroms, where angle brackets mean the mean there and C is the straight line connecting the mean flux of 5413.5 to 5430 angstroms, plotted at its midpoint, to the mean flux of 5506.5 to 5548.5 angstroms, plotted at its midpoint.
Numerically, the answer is 0.05 mag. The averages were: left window 10.6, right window 9.9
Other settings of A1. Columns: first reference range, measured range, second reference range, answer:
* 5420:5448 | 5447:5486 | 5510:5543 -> -2.06 angstroms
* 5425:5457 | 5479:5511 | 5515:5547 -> -1.14 angstroms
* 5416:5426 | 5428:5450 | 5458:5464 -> 2.01 angstroms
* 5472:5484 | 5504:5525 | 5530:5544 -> -0.30 angstroms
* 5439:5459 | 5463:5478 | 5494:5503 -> -1.03 angstroms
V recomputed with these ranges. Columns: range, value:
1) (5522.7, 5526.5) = 8.5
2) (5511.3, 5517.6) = 11.2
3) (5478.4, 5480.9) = 9.84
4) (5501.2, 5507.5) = 9.45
